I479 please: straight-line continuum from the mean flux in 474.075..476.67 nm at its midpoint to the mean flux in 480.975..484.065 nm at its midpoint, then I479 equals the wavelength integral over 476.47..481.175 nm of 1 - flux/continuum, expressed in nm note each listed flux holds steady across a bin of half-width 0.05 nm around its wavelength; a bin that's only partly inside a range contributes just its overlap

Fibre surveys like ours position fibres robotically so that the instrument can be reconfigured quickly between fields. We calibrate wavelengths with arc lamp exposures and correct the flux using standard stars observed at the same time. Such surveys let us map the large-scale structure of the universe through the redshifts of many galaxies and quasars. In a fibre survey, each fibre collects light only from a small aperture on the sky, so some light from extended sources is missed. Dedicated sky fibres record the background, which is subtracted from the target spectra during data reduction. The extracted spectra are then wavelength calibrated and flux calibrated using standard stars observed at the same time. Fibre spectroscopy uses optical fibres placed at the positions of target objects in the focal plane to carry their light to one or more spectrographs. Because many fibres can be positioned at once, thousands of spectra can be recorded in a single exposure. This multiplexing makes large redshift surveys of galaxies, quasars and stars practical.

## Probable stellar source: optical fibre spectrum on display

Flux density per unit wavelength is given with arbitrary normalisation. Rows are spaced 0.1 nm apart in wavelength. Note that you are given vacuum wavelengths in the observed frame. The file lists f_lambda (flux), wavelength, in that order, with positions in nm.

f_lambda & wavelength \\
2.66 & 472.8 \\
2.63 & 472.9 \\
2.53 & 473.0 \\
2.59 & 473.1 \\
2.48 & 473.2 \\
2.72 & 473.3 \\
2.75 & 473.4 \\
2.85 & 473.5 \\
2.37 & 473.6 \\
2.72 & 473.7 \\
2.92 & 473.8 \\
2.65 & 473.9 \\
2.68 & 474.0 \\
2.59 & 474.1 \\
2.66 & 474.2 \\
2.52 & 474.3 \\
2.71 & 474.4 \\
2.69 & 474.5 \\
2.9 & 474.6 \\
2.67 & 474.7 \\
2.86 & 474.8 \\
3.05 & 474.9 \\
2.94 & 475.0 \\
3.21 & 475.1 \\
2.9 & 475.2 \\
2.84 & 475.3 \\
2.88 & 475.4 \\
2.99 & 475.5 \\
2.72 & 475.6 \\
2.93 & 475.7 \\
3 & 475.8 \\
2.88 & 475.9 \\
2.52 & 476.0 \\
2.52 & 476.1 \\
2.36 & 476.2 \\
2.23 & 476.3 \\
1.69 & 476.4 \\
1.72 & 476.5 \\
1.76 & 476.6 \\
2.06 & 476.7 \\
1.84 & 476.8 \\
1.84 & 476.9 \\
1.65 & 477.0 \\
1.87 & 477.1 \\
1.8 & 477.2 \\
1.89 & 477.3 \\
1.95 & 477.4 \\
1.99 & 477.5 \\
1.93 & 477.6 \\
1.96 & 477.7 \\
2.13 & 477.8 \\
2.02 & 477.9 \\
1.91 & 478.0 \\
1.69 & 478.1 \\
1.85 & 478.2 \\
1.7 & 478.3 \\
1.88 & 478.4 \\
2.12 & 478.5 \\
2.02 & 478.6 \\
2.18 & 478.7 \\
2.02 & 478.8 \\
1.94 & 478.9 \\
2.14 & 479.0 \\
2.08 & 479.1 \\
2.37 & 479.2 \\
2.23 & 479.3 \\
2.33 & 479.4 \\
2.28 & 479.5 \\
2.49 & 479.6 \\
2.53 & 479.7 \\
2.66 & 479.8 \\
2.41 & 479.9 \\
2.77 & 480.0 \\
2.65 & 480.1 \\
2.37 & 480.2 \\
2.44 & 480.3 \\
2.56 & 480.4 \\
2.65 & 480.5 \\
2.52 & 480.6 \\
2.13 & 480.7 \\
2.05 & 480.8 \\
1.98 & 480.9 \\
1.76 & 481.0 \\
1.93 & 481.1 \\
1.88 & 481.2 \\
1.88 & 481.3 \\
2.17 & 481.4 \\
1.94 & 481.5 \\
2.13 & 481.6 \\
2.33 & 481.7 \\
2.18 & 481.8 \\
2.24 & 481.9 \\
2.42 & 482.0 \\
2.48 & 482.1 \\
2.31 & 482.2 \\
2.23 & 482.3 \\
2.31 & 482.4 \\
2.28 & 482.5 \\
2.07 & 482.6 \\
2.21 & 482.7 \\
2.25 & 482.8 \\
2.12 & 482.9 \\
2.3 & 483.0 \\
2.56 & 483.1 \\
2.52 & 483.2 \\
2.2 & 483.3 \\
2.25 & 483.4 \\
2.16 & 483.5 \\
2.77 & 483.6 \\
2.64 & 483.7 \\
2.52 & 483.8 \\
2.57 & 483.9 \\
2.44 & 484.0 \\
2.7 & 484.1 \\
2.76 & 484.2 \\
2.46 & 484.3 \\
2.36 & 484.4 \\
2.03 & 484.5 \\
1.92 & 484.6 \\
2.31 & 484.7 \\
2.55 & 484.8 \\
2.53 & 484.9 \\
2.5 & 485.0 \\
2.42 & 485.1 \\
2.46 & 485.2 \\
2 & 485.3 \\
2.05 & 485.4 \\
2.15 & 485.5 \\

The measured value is 0.66 nm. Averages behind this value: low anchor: 2.64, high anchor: 2.27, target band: 2.11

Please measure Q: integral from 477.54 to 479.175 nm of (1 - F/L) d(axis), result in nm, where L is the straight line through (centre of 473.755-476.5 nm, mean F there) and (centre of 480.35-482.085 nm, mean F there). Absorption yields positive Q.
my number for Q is 0.30 nm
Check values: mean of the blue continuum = 2.7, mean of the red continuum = 2.17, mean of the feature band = 1.98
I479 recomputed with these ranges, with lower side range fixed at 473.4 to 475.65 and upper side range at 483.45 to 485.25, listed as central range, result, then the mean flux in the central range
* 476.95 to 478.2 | 0.37 nm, 1.9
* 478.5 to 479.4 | 0.17 nm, 2.13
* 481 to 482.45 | 0.22 nm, 2.16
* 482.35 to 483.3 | 0.08 nm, 2.29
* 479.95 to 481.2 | 0.14 nm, 2.3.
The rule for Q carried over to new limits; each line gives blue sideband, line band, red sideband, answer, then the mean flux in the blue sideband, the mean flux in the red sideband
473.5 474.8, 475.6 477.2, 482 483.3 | 0.243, 2.69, 2.3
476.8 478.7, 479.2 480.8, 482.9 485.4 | -0.287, 1.91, 2.4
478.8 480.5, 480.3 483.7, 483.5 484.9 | 0.250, 2.39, 2.46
